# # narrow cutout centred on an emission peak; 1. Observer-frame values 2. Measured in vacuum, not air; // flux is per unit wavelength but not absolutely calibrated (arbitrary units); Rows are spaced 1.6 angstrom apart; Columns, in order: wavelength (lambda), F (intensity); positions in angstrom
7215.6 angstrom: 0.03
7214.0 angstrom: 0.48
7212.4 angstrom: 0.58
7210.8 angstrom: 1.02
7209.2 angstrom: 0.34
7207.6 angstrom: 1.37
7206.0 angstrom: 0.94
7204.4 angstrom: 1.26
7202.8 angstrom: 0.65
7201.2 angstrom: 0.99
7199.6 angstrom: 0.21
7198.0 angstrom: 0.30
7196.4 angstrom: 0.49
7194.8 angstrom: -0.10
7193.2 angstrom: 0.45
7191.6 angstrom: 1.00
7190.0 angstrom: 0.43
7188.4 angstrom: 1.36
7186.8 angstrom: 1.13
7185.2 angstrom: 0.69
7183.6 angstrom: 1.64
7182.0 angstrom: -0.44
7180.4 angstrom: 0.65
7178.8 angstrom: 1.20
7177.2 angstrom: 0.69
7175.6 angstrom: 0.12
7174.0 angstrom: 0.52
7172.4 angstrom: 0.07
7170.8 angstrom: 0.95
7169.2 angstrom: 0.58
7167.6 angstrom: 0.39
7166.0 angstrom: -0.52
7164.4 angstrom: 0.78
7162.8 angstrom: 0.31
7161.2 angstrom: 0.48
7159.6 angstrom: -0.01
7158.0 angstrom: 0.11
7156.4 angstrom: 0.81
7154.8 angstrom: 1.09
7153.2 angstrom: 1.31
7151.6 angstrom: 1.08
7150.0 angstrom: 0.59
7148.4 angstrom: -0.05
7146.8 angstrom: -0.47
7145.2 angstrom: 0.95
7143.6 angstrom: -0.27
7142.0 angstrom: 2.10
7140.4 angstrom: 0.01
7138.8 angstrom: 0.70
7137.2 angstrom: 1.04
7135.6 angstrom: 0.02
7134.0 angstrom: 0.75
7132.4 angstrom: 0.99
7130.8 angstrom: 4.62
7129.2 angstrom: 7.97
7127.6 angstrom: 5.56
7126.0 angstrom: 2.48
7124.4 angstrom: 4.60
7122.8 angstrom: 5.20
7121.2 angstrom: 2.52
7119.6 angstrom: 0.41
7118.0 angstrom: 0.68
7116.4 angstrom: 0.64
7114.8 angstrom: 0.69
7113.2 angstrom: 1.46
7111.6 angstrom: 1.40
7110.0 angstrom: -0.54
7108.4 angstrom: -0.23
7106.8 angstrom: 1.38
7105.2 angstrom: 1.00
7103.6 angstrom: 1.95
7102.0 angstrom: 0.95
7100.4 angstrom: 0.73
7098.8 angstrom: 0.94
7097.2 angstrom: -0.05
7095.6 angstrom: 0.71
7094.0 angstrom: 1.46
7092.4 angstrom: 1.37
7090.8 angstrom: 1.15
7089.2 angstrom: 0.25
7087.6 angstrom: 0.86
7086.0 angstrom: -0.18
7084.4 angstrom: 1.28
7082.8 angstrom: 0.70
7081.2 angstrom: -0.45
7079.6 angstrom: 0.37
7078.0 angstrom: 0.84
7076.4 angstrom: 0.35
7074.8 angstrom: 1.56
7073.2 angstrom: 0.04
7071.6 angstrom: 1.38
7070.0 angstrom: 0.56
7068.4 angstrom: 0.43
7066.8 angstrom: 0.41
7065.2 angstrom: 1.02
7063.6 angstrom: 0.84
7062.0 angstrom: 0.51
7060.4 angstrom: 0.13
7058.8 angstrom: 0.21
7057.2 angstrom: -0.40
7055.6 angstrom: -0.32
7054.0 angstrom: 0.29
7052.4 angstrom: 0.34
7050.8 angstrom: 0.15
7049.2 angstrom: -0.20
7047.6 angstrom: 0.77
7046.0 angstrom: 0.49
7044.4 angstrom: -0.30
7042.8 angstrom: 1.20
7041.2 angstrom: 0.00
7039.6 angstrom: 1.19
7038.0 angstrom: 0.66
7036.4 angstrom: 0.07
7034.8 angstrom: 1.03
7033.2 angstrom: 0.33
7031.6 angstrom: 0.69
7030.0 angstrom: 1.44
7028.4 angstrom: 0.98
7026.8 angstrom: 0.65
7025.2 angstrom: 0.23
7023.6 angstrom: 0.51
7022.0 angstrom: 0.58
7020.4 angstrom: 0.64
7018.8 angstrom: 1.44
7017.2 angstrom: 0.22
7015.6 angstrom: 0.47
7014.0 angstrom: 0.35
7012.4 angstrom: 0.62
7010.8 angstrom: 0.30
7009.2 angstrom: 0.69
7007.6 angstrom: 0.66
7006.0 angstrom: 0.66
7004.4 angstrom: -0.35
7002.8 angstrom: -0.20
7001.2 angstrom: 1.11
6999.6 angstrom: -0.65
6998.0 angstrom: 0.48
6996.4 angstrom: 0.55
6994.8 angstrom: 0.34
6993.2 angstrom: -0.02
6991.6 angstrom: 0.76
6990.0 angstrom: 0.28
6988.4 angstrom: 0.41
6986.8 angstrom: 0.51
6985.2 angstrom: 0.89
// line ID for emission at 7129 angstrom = [O II]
